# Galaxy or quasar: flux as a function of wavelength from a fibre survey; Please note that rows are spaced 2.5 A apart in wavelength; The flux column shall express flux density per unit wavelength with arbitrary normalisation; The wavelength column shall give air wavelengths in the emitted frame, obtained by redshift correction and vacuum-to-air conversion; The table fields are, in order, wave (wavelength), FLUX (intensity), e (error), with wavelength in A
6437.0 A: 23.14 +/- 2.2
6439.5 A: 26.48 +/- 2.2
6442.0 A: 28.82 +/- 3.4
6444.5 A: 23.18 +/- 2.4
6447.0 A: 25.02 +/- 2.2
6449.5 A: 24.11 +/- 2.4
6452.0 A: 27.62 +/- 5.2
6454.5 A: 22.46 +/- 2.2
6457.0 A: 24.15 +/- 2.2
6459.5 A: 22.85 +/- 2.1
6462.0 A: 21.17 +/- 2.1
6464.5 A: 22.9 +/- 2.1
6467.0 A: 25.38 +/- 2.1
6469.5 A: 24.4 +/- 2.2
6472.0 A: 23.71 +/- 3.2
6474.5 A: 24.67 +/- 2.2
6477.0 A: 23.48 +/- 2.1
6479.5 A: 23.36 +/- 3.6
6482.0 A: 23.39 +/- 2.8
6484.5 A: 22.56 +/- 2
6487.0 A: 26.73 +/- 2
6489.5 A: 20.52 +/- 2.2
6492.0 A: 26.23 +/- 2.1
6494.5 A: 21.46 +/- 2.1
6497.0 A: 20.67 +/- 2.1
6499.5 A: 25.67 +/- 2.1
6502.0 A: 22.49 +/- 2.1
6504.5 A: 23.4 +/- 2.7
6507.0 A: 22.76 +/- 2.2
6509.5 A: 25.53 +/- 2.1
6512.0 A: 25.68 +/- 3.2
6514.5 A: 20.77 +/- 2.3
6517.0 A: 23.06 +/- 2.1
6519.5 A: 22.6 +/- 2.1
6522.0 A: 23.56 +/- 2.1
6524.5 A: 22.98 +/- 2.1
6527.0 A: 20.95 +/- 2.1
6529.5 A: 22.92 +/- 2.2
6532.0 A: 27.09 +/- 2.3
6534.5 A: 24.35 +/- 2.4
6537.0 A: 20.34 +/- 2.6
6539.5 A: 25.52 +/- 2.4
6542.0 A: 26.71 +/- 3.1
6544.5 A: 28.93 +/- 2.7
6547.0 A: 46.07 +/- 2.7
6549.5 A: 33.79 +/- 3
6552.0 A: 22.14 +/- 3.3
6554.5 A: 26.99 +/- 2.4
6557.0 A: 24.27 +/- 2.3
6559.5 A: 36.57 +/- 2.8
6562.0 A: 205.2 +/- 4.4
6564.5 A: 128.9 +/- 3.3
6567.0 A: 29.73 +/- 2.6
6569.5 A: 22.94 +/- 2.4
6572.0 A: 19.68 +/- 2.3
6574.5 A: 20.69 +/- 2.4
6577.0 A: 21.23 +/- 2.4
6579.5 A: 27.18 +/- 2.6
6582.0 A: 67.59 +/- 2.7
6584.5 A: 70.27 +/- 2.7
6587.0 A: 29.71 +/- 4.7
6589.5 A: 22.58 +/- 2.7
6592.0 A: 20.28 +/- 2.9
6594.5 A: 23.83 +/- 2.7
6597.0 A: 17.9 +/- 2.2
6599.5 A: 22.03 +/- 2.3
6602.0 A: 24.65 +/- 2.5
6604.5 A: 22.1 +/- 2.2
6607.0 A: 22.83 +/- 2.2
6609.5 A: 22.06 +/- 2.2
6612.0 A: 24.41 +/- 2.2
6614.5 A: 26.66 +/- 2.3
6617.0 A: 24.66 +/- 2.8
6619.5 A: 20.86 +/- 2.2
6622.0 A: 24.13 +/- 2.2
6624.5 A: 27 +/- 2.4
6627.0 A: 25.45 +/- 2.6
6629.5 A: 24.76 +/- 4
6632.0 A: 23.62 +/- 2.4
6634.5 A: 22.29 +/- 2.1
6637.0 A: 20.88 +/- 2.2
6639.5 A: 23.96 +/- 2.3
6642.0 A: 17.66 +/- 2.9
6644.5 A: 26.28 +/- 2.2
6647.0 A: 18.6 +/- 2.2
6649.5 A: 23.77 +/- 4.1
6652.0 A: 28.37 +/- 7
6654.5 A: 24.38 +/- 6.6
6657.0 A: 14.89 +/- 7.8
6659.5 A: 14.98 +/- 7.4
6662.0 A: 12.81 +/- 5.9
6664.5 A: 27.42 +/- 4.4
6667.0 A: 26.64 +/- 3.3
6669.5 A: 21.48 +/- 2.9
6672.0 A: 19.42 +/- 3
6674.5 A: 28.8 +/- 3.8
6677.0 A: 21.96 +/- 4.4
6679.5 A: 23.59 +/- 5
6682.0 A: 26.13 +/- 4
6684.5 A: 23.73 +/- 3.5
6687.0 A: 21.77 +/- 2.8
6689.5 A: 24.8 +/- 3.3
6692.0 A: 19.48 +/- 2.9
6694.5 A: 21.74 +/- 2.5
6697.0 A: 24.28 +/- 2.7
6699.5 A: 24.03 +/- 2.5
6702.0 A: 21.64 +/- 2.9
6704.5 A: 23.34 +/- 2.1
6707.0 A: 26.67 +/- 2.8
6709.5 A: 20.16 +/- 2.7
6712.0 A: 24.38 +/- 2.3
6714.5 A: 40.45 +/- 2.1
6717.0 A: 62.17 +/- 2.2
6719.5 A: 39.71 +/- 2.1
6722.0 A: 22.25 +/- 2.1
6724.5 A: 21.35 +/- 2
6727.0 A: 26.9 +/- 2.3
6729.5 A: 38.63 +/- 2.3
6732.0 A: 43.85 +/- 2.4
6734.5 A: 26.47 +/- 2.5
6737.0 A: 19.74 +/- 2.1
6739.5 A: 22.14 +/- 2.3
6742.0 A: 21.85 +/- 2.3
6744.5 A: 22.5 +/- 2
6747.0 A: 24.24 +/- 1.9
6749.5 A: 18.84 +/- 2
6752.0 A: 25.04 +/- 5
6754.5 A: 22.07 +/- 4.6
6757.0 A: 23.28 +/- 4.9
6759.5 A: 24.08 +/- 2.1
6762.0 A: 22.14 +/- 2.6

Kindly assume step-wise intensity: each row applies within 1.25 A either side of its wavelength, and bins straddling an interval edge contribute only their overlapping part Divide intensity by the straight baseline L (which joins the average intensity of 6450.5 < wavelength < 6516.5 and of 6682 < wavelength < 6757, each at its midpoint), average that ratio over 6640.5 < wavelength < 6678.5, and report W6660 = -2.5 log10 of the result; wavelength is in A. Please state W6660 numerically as 0.18 mag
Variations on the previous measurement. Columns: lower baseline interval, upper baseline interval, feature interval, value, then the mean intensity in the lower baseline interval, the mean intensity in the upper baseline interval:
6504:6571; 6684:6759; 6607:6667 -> 0.34 mag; 36.5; 26.6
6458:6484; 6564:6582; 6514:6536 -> 0.30 mag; 23.5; 36.9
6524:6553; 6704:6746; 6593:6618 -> 0.21 mag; 27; 29.6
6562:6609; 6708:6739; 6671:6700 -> 0.40 mag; 38.5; 31.9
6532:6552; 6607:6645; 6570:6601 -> -0.15 mag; 28.8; 23.6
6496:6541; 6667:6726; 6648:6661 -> 0.21 mag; 23.4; 26.2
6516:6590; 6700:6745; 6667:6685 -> 0.31 mag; 38.4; 29.1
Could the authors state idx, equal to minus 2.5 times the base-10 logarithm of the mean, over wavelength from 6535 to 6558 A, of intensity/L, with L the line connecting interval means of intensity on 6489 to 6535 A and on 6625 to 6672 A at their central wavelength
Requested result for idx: -0.221 mag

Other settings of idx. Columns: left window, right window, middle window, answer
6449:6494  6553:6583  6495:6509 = 0.38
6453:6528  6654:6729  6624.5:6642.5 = 0.07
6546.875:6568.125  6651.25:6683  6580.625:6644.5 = 0.50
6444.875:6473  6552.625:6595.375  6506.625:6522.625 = 0.43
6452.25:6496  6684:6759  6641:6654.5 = 0.11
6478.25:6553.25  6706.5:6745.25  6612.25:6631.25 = 0.11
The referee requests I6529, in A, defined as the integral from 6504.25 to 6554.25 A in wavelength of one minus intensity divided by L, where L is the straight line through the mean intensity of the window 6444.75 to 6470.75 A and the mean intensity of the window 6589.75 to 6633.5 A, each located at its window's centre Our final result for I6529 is -3.92 A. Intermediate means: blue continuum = 24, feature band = 25.5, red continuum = 23.3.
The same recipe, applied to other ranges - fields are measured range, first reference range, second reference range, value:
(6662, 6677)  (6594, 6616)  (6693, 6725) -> 1.70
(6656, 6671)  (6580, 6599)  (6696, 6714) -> 4.42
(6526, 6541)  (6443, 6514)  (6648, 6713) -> -0.10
